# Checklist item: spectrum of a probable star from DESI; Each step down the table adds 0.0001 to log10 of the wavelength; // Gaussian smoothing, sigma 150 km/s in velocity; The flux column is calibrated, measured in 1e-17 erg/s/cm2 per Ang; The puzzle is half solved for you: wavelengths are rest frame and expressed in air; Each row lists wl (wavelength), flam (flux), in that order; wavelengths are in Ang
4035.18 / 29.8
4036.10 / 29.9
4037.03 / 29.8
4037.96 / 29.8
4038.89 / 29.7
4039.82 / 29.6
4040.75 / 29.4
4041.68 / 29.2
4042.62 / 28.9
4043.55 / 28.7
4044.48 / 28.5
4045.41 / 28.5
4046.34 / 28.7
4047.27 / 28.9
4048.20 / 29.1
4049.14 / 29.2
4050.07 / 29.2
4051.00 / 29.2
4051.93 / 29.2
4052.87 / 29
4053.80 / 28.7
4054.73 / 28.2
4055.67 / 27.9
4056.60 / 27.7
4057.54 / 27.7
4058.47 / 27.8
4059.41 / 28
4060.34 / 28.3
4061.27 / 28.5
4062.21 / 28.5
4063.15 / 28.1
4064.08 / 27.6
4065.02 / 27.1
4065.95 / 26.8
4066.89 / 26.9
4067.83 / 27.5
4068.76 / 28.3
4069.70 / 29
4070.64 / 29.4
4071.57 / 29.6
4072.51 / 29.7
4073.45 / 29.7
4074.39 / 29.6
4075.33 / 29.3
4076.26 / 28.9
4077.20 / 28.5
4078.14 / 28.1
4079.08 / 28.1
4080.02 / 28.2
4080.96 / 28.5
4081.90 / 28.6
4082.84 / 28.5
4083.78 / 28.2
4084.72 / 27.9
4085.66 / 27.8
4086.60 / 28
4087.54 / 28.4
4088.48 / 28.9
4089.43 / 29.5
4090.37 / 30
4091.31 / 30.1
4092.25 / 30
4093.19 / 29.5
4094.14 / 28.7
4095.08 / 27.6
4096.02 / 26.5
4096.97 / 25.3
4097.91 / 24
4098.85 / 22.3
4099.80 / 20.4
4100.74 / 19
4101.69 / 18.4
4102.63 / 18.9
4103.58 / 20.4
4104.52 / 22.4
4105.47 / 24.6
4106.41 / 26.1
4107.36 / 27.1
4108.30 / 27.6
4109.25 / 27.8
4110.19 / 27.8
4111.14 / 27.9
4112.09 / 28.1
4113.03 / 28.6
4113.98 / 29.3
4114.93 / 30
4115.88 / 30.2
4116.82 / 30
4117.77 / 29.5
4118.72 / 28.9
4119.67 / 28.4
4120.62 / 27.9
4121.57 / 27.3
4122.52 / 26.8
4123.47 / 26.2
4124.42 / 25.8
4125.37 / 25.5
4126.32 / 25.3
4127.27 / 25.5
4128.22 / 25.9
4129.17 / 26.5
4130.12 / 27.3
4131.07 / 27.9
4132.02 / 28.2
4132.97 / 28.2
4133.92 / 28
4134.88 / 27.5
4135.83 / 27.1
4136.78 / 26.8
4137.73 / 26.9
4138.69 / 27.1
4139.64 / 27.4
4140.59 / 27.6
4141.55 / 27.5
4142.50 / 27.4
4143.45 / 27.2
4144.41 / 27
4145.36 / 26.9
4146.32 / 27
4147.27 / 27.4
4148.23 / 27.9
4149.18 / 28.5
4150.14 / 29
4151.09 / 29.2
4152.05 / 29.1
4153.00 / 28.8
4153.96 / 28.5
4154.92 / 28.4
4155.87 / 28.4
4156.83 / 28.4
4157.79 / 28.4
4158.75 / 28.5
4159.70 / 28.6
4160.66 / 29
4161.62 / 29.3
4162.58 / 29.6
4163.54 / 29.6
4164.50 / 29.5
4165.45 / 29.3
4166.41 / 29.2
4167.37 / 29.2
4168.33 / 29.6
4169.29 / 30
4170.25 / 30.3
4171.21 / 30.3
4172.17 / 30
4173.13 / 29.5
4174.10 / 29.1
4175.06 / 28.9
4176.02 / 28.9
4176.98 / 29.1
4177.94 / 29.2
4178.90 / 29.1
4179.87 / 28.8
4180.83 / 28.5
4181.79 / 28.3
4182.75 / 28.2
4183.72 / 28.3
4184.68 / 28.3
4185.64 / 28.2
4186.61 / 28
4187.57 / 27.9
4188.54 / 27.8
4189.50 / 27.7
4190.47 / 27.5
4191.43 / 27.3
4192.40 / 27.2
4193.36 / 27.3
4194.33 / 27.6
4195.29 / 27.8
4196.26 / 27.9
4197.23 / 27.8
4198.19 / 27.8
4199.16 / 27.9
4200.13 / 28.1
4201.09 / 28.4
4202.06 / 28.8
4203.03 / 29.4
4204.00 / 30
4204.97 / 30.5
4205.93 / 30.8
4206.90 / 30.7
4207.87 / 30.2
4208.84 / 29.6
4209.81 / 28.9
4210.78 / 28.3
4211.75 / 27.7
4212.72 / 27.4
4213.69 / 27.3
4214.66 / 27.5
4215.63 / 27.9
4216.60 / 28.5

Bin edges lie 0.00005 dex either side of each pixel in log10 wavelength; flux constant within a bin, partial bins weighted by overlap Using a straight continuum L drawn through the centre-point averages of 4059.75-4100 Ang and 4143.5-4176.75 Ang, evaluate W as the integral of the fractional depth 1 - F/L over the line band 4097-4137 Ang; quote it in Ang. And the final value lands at 3.1 Ang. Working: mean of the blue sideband 28.1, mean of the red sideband 28.8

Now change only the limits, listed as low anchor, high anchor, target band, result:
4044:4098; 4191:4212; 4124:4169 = 1.0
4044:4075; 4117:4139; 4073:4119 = 1.0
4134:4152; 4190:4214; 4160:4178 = -0.9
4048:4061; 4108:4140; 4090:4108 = 2.0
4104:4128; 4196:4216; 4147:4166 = -0.6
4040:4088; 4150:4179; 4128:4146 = 1.0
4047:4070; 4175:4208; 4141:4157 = 0.2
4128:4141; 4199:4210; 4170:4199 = 0.5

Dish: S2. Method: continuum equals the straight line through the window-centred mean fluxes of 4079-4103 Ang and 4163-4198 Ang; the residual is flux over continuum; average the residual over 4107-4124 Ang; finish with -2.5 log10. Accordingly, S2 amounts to -0.04 mag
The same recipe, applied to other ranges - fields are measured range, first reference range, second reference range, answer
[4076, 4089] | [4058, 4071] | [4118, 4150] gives -0.02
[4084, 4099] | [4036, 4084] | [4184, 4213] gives 0.03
